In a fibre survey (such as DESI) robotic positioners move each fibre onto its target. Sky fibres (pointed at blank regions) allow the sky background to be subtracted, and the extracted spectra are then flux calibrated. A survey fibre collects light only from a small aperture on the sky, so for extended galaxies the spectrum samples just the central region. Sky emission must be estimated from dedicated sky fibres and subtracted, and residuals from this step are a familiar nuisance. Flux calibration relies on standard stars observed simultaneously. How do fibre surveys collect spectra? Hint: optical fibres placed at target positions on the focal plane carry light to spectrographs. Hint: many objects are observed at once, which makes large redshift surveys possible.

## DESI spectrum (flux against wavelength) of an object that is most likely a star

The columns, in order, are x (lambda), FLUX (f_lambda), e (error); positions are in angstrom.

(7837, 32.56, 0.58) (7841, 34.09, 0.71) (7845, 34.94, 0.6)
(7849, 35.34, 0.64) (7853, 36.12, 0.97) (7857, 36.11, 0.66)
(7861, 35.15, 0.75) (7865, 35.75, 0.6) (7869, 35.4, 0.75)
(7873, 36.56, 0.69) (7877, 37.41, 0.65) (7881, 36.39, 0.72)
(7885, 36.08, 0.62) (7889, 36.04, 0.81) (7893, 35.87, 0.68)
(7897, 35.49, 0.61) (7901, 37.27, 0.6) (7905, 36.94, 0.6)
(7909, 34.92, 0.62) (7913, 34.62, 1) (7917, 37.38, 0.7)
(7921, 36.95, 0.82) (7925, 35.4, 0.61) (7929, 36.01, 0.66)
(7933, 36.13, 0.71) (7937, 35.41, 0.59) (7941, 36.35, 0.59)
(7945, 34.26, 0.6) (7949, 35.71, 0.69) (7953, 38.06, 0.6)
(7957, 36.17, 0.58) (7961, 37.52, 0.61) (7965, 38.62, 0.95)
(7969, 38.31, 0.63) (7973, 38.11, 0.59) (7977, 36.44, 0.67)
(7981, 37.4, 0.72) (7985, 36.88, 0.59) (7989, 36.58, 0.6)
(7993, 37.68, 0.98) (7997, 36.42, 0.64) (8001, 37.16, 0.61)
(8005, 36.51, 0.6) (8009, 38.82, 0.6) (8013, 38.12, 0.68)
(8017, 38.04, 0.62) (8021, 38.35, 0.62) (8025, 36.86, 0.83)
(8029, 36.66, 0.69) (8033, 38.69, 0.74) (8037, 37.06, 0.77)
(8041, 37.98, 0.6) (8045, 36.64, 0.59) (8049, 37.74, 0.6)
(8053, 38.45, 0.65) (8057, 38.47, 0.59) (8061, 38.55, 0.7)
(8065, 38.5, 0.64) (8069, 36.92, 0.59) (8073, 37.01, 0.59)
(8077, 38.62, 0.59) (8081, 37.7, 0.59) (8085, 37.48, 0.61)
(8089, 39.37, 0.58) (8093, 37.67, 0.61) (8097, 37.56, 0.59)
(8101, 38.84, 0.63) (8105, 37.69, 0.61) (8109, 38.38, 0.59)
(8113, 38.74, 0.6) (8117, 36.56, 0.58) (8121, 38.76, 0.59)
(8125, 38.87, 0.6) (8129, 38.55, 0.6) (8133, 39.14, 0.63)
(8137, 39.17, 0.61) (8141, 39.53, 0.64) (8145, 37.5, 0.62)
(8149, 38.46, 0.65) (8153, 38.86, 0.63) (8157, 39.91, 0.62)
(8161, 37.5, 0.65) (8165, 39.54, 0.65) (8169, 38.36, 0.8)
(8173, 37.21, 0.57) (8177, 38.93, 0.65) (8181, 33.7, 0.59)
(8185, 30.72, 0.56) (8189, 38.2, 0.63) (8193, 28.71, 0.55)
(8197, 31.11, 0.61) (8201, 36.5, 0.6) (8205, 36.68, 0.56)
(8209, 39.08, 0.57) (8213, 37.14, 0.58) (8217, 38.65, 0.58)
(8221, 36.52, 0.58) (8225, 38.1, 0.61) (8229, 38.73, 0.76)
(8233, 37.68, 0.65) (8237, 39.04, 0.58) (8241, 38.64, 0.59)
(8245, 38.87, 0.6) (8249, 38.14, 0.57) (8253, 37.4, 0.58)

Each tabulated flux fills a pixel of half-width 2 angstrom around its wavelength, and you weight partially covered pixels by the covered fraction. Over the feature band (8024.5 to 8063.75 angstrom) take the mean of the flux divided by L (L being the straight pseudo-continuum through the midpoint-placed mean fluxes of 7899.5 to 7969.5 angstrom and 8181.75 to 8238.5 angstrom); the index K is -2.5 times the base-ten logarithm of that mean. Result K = -0.043 mag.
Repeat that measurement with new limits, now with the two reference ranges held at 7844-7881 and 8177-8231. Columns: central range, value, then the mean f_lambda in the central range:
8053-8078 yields -0.064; 38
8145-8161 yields -0.084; 38.7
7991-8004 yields -0.035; 37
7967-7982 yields -0.050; 37.6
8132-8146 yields -0.090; 38.9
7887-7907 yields -0.013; 36.3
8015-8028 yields -0.053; 37.7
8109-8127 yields -0.071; 38.2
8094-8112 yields -0.067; 38.1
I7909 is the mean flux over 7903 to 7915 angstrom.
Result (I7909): 35.5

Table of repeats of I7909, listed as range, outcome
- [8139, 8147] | 38.5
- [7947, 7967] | 37.2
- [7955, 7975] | 37.7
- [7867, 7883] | 36.4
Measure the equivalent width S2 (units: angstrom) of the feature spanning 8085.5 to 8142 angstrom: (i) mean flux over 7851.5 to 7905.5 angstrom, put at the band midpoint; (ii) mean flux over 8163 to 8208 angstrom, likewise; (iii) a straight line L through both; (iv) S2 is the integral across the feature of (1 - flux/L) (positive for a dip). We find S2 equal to -4.4 angstrom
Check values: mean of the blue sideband 36.2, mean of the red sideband 35.5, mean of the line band 38.4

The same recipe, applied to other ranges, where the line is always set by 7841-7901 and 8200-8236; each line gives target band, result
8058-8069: -0.4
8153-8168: -0.6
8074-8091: -0.5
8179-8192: 1.3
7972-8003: -0.5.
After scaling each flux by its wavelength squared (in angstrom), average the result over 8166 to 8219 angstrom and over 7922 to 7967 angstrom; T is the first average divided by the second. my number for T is 1.0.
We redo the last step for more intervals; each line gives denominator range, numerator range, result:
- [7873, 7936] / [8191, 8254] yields 1.10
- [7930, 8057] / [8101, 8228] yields 1.05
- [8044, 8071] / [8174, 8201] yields 0.92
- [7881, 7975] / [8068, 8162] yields 1.10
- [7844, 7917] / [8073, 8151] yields 1.13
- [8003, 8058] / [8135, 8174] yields 1.06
